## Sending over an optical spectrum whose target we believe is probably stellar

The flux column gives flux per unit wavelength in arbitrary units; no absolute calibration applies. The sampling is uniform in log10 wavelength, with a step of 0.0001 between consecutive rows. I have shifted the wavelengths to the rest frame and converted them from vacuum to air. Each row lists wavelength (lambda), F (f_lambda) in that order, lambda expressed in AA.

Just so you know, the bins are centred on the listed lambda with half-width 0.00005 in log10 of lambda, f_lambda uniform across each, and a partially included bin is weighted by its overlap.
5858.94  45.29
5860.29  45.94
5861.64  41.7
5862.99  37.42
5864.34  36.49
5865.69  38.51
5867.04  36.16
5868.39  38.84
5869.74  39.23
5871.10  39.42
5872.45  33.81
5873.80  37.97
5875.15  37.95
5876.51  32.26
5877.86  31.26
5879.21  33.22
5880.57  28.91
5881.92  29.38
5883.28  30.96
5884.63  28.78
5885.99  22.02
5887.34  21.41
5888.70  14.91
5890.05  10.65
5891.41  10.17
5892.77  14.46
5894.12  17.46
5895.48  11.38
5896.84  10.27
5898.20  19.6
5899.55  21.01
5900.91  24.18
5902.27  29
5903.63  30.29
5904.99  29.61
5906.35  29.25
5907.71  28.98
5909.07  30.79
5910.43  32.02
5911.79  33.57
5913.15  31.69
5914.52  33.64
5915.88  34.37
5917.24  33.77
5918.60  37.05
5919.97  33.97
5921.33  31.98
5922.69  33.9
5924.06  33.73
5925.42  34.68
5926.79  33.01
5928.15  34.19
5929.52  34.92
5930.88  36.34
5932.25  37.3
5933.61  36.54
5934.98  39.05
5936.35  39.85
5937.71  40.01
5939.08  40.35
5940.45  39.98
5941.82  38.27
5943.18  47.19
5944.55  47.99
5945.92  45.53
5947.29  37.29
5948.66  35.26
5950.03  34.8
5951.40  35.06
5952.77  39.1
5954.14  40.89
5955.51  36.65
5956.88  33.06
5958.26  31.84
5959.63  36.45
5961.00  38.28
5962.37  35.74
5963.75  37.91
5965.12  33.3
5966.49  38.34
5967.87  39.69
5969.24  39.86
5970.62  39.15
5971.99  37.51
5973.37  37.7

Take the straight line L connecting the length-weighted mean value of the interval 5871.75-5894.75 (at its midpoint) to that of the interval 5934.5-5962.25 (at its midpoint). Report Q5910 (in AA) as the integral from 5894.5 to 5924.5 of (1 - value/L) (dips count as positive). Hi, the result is 2.45 AA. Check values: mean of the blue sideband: 25.7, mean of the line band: 28.7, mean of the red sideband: 38.8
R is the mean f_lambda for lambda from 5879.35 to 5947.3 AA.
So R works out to 30.5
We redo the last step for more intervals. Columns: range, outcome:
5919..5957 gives 37.6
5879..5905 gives 21.5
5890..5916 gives 24.2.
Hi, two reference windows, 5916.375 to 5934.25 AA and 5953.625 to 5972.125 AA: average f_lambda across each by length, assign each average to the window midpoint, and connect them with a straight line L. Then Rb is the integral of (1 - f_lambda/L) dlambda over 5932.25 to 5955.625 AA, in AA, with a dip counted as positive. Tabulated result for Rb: -2.5 AA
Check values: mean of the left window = 34.7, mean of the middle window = 39.7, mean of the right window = 37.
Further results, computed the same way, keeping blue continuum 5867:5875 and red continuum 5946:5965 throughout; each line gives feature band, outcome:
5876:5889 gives 3.45 AA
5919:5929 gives 0.87 AA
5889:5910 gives 9.08 AA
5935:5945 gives -1.33 AA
